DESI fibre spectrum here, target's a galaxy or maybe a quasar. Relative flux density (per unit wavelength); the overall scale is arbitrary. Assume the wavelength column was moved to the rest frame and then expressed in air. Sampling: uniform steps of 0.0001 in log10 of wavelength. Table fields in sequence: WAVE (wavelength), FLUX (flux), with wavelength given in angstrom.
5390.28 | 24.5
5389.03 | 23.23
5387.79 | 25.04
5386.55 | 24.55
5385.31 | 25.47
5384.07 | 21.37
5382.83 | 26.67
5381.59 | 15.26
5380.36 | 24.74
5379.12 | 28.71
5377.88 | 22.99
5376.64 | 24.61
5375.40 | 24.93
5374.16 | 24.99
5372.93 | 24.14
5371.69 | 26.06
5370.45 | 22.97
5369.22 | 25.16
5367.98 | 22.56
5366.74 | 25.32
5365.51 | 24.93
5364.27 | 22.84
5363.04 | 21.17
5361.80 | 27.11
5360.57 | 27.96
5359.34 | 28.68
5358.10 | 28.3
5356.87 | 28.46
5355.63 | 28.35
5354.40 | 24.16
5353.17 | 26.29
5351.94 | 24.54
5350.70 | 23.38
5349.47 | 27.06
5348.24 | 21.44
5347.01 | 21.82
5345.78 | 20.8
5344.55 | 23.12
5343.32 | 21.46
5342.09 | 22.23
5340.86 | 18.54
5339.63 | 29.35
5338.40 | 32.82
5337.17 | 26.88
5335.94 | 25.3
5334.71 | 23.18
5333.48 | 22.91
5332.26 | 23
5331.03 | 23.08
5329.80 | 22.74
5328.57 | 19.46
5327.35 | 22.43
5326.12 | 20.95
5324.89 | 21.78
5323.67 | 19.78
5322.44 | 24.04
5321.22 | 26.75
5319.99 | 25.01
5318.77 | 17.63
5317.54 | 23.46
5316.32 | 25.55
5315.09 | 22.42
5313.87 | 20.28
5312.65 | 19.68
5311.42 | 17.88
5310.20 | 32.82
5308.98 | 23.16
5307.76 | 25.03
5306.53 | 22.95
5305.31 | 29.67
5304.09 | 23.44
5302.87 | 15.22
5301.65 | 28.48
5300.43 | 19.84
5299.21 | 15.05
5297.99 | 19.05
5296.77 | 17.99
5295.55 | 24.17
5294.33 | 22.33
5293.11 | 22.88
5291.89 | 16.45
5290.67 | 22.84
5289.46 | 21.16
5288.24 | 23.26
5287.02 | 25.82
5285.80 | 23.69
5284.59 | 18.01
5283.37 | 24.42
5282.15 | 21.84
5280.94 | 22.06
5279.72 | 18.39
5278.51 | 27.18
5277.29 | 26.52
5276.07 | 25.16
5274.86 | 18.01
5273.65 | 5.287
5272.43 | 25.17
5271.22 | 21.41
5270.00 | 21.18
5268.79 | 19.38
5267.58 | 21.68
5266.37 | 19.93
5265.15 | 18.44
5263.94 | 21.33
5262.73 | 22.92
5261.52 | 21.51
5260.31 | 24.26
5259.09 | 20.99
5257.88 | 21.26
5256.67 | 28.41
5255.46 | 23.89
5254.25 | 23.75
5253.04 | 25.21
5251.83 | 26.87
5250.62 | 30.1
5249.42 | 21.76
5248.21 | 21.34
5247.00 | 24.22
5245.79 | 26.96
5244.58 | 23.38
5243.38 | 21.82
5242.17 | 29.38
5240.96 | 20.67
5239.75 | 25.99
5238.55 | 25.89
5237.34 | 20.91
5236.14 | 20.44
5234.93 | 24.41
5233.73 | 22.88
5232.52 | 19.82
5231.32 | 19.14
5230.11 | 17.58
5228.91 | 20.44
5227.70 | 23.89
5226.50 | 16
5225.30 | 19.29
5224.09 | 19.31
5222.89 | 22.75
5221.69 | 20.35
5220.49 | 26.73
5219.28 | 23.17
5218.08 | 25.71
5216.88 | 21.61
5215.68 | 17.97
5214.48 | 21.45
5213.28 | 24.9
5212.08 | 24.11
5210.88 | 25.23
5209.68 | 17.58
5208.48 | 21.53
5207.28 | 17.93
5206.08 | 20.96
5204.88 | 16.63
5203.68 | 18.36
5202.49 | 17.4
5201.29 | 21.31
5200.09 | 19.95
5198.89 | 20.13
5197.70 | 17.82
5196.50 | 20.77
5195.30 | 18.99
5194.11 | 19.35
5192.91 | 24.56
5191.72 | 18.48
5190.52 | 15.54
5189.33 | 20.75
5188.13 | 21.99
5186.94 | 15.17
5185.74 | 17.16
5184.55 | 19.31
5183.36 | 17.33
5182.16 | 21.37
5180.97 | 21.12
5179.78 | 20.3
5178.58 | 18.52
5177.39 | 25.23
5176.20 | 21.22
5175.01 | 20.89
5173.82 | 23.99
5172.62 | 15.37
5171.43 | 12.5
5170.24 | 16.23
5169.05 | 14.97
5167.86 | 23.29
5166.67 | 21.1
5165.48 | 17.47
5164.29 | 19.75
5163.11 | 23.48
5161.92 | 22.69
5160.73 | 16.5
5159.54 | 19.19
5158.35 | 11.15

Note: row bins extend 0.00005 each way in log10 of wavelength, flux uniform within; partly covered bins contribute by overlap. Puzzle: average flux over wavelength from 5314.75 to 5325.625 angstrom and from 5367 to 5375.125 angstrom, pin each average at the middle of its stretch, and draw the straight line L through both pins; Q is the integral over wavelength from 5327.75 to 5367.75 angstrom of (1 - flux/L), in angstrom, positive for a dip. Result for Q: -1.4 angstrom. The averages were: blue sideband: 22.9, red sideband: 24.4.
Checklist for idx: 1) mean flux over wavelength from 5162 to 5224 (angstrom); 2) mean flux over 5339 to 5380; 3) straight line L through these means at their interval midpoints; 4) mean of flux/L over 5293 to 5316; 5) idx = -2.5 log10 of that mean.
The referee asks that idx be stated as 0.05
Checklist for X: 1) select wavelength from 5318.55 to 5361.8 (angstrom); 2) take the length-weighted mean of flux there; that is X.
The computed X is 24.2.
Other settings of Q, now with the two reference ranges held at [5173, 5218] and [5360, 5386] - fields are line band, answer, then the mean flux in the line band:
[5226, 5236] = 0.23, 20.6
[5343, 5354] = 0.16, 23.4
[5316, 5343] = -0.18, 23.5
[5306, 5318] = -0.23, 23.3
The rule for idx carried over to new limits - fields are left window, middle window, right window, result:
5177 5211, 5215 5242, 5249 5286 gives -0.05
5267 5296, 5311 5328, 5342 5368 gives 0.06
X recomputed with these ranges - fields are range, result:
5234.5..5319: 22.5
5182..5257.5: 21.6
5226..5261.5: 23.2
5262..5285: 21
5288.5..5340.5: 22.8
